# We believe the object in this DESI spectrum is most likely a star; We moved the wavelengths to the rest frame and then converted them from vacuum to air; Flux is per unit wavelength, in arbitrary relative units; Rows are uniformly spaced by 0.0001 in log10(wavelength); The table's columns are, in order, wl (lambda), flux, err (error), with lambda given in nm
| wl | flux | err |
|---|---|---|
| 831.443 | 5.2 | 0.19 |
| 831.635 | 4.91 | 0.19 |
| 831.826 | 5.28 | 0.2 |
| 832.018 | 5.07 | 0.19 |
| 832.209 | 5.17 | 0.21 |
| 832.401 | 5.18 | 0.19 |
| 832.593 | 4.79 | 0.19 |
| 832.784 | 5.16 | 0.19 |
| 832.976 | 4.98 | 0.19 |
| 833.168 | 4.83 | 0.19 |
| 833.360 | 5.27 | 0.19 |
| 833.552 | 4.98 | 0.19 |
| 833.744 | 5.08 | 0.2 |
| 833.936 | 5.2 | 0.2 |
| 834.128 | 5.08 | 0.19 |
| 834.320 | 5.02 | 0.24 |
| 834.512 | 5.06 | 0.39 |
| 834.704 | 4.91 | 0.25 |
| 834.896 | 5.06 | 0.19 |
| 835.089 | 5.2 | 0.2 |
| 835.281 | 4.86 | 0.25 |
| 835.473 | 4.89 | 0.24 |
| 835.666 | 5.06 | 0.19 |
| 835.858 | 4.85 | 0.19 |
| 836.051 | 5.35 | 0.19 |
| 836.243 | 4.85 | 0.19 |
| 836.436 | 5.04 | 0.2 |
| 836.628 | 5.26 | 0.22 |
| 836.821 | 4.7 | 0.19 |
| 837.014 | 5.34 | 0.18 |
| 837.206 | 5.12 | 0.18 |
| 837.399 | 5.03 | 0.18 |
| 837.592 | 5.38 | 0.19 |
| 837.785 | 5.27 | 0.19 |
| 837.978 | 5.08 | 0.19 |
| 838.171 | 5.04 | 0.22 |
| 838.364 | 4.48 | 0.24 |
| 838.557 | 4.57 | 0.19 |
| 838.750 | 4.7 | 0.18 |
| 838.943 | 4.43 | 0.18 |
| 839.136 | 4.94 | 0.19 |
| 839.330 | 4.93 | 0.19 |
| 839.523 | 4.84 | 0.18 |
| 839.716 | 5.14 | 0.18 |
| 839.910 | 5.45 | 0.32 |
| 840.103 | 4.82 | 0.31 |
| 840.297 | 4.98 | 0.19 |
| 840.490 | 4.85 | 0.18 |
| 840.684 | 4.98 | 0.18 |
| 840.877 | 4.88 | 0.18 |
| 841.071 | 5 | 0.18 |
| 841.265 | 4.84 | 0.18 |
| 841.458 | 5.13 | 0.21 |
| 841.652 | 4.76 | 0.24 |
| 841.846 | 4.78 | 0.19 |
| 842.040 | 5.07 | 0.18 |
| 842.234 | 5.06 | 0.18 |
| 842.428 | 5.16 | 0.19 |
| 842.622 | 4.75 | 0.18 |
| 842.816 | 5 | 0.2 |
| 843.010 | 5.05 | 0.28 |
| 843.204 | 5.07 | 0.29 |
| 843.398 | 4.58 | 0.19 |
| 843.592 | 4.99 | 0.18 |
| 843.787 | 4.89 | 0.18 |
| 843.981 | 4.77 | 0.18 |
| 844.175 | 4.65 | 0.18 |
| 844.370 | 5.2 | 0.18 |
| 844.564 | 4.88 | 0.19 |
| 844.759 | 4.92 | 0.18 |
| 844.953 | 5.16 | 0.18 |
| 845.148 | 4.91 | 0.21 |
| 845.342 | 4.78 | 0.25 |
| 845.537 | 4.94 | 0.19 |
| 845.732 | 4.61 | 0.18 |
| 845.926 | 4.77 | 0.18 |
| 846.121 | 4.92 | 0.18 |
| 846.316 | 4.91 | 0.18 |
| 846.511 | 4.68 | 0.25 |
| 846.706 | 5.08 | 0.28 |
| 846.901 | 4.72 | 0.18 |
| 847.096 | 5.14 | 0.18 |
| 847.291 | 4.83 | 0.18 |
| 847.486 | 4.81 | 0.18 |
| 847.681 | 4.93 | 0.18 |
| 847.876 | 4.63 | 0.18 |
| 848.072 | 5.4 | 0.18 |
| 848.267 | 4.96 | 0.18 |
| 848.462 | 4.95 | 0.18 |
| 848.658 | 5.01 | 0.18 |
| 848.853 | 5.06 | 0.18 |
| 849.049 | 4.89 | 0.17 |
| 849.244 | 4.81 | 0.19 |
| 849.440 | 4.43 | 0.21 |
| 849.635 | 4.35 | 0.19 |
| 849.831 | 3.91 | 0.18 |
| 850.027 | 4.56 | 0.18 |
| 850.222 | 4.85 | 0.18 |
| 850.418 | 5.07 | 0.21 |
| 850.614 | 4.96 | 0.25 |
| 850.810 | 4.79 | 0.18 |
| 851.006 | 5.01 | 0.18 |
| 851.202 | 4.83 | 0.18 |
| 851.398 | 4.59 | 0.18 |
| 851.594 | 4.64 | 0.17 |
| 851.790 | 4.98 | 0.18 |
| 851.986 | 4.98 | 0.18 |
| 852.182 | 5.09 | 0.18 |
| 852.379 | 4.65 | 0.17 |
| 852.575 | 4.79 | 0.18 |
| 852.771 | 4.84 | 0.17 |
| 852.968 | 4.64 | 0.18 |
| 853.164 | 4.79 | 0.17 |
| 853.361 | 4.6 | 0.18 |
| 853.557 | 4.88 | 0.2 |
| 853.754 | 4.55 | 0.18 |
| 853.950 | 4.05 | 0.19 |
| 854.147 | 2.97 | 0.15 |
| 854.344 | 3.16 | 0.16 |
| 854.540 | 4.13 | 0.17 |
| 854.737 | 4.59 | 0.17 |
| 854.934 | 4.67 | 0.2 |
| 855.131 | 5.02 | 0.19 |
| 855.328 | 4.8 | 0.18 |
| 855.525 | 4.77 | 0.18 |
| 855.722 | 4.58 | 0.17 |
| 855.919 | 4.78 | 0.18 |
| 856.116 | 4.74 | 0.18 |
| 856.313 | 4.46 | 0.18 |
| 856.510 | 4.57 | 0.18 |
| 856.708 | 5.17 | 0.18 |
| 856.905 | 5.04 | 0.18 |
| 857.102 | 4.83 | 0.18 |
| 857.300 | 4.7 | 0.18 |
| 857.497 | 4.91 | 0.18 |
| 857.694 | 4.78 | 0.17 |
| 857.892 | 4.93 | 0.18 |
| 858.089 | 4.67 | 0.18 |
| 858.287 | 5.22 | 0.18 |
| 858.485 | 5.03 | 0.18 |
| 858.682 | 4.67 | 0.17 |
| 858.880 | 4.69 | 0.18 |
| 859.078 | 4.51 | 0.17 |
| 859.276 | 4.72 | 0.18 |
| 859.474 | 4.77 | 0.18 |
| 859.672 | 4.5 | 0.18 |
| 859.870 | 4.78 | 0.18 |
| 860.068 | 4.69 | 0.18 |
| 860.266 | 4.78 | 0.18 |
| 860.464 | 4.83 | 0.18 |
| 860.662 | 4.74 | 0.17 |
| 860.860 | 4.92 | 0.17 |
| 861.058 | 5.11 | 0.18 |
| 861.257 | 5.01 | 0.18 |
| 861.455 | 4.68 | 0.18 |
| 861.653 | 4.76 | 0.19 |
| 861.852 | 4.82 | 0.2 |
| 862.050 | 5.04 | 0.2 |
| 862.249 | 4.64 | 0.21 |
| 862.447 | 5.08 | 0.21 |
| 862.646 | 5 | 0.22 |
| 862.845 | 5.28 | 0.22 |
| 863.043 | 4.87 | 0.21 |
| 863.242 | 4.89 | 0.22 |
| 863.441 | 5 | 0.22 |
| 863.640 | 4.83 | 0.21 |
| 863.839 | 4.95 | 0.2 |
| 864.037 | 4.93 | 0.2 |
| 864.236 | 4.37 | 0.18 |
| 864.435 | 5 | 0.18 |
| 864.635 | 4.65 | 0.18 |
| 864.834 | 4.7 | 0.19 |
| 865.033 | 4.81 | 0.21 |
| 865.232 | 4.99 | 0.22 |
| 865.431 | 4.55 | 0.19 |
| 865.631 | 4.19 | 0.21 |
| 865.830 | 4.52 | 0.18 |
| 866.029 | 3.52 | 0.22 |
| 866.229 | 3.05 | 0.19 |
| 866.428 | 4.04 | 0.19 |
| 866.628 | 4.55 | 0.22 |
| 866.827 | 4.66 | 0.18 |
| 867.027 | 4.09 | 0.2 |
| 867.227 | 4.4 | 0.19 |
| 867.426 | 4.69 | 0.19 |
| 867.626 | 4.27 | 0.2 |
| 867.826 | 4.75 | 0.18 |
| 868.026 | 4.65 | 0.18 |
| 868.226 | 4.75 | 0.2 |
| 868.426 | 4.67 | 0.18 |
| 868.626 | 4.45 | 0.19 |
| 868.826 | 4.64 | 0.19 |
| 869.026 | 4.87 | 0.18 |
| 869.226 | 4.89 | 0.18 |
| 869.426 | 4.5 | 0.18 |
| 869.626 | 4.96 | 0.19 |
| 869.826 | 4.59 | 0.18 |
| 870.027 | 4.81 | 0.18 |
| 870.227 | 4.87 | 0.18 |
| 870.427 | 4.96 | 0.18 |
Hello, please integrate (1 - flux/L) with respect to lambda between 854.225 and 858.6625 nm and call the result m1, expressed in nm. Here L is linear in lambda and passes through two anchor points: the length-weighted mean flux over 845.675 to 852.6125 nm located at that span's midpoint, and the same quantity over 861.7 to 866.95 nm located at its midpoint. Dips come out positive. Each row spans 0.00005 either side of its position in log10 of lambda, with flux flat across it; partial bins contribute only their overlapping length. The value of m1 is 0.04 nm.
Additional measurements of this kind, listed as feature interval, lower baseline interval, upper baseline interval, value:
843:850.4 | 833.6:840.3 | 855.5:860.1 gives 0.08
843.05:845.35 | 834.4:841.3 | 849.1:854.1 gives -0.03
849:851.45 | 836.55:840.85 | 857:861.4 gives 0.09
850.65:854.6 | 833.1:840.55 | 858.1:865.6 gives 0.27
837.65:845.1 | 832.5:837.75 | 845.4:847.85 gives 0.03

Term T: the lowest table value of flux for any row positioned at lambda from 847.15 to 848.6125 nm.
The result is 4.63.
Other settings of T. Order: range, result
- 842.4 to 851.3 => 3.91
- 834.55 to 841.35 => 4.43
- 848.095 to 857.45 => 2.97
